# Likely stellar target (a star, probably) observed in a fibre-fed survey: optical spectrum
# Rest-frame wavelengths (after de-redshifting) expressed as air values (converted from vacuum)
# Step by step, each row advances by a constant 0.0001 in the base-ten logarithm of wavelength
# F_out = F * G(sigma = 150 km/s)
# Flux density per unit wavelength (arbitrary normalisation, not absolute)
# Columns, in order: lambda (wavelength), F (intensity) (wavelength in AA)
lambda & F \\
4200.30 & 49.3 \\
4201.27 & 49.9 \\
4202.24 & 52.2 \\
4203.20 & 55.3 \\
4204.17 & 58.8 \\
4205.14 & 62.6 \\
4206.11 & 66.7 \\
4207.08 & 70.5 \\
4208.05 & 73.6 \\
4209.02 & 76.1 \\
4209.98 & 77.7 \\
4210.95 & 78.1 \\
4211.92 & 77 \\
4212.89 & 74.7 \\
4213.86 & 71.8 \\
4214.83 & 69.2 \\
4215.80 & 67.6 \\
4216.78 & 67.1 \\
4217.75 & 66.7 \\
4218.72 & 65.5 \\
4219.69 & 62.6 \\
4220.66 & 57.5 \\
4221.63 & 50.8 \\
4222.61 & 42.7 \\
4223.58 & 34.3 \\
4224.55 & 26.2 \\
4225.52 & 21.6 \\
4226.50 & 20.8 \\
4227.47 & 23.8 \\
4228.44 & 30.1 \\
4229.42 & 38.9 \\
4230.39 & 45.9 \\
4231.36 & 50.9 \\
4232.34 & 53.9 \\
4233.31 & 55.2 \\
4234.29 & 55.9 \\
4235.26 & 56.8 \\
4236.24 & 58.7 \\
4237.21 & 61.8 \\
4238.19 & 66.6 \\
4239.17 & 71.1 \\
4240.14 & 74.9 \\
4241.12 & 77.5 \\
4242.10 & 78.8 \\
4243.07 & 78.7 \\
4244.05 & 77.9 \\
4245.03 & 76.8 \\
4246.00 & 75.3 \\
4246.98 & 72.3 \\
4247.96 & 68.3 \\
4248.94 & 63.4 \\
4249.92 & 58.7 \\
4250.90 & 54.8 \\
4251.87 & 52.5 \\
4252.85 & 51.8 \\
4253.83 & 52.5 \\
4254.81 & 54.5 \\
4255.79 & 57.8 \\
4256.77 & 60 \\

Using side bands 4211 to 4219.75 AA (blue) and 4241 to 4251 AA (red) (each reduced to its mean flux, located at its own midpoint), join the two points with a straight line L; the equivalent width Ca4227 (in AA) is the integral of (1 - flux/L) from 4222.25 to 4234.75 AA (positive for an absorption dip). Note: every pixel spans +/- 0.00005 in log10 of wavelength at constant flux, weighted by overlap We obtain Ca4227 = 5.7 AA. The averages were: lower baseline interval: 69.9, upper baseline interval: 71.5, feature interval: 38.4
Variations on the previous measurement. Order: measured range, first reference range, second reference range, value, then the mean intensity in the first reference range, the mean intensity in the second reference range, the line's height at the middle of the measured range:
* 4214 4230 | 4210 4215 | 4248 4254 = 5.39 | 74.8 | 56.8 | 70.3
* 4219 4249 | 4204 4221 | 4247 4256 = 3.16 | 69.4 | 57.9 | 63.1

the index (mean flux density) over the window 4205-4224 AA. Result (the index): 65.8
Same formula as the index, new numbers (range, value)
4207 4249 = 60.5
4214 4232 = 47.3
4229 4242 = 59.8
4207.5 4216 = 74.2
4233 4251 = 67.9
